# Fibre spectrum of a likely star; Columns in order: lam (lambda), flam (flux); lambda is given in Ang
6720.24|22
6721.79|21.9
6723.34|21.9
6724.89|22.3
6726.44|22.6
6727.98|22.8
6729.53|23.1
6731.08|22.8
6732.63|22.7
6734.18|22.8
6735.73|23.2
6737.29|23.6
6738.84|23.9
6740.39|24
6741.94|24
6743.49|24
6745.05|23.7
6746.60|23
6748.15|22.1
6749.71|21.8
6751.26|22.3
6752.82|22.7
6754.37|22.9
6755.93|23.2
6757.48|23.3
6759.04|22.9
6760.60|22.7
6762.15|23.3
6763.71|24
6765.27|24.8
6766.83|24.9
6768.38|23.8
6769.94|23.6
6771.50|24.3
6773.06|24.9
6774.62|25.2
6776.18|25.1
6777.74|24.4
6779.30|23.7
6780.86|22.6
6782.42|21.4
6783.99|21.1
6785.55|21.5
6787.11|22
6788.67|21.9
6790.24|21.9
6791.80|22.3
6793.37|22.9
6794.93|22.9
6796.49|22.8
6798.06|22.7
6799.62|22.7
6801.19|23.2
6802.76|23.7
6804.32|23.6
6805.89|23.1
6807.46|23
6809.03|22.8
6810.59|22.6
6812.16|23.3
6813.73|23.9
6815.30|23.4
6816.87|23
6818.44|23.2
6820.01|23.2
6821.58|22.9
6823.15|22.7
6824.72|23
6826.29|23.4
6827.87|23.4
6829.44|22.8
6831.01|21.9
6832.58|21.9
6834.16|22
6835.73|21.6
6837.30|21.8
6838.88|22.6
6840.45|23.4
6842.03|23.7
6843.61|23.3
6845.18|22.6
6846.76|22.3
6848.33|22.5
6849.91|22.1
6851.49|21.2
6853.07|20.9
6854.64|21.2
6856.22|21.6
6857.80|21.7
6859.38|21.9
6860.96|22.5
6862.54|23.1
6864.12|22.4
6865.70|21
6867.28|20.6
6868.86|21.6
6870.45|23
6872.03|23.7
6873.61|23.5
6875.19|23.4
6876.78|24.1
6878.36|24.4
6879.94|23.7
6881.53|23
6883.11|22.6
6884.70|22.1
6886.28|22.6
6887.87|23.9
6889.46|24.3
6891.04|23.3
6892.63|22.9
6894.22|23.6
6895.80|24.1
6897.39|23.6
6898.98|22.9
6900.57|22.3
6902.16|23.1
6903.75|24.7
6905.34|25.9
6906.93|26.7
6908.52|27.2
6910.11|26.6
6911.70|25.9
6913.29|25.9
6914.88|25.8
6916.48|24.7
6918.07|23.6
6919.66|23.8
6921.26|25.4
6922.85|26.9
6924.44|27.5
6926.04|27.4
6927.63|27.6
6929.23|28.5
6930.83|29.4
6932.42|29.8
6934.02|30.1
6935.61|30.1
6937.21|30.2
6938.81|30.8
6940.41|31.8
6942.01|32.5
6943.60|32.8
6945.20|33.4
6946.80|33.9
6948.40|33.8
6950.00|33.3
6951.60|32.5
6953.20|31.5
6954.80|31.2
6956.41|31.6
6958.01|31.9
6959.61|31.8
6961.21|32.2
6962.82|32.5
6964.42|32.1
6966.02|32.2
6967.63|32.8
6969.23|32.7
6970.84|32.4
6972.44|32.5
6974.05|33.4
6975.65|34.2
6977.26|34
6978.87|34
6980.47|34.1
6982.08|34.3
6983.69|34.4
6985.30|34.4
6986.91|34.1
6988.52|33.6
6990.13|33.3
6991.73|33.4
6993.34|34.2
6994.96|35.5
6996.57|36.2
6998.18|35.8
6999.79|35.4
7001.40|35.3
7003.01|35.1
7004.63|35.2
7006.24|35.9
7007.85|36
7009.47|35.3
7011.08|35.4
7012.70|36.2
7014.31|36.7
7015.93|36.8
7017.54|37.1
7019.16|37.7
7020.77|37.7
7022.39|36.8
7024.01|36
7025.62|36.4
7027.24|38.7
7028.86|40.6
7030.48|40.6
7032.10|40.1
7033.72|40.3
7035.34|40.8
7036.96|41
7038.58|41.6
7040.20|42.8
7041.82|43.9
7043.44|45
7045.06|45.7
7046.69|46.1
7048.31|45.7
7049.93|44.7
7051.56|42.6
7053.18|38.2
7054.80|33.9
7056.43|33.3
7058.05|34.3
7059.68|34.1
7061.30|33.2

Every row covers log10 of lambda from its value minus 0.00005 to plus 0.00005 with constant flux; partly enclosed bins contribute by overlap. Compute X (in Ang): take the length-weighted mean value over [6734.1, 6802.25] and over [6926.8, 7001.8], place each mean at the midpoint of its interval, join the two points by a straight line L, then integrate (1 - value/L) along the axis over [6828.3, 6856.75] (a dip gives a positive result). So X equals 4.9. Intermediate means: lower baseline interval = 23.2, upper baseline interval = 32.7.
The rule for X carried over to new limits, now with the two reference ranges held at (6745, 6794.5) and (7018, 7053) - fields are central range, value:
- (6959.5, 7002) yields 4.1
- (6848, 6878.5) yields 7.4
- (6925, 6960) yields 3.7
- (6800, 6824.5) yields 2.7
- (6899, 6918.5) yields 4.4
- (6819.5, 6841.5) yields 3.7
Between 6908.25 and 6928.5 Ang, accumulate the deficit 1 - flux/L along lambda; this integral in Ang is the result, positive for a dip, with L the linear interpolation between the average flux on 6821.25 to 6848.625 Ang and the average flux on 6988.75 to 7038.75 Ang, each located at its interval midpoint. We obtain 2.3 Ang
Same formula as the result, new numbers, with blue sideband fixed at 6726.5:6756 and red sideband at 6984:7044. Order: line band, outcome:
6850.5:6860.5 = 2.6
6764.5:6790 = 1.5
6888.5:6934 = 9.1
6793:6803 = 1.2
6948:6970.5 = 1.4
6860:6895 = 8.4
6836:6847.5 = 2.3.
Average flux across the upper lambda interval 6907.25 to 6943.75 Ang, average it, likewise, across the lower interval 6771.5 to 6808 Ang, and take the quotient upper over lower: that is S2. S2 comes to 1.2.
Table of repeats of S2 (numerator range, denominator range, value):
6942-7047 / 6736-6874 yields 1.56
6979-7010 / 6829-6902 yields 1.54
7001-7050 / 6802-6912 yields 1.70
